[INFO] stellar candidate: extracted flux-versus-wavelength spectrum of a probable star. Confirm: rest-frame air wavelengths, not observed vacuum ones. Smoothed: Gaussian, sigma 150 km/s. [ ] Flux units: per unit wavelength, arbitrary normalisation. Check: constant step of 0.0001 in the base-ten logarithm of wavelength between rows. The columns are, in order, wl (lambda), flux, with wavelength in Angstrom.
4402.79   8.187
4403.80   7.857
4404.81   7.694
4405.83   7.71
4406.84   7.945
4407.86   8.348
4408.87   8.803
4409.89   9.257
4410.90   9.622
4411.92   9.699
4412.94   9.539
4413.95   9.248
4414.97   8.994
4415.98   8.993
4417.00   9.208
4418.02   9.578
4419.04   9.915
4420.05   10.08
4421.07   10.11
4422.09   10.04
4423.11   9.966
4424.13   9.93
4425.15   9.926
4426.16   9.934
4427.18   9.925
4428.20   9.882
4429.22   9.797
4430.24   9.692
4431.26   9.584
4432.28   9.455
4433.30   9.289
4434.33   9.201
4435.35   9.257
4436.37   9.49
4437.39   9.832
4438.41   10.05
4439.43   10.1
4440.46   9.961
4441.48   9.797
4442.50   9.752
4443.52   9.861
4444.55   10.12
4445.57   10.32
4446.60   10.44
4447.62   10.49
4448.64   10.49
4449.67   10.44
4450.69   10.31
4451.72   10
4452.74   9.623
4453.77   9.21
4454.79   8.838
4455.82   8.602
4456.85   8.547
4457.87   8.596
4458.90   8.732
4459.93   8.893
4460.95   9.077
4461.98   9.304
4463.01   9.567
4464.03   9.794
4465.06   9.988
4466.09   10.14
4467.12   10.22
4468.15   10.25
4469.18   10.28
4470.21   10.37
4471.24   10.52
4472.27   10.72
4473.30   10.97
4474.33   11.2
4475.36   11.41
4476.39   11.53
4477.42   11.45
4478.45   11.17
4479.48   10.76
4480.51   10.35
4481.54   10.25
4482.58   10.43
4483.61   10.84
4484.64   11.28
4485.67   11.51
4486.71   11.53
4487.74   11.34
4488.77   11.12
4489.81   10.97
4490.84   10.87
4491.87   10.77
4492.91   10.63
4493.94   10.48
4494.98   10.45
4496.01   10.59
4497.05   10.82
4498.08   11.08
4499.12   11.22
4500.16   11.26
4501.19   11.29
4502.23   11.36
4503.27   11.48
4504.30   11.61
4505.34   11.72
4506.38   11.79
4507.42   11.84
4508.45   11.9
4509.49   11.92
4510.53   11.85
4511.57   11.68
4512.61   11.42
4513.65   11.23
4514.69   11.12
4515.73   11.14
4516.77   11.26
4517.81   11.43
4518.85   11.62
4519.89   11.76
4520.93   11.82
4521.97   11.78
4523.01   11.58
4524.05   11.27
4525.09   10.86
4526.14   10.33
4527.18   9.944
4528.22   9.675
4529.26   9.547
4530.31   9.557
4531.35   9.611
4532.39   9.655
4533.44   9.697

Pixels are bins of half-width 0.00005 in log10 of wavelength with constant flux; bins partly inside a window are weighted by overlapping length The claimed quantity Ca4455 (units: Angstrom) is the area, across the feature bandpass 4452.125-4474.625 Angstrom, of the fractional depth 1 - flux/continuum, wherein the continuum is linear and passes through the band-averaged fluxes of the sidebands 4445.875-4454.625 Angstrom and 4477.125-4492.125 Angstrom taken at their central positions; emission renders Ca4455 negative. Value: 1.60 Angstrom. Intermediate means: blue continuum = 10.1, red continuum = 11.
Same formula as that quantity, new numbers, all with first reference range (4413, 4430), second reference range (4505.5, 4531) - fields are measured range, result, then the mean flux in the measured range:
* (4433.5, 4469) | 1.7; 9.68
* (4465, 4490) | -0.6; 10.8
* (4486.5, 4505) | -0.4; 11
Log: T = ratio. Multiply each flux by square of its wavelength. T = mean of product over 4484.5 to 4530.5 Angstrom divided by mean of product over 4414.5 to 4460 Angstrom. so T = 1.19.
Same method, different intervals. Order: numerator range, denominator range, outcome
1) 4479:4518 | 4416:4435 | 1.19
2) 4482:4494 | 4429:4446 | 1.16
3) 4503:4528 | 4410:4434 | 1.23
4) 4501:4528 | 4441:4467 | 1.21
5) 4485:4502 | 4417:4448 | 1.15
